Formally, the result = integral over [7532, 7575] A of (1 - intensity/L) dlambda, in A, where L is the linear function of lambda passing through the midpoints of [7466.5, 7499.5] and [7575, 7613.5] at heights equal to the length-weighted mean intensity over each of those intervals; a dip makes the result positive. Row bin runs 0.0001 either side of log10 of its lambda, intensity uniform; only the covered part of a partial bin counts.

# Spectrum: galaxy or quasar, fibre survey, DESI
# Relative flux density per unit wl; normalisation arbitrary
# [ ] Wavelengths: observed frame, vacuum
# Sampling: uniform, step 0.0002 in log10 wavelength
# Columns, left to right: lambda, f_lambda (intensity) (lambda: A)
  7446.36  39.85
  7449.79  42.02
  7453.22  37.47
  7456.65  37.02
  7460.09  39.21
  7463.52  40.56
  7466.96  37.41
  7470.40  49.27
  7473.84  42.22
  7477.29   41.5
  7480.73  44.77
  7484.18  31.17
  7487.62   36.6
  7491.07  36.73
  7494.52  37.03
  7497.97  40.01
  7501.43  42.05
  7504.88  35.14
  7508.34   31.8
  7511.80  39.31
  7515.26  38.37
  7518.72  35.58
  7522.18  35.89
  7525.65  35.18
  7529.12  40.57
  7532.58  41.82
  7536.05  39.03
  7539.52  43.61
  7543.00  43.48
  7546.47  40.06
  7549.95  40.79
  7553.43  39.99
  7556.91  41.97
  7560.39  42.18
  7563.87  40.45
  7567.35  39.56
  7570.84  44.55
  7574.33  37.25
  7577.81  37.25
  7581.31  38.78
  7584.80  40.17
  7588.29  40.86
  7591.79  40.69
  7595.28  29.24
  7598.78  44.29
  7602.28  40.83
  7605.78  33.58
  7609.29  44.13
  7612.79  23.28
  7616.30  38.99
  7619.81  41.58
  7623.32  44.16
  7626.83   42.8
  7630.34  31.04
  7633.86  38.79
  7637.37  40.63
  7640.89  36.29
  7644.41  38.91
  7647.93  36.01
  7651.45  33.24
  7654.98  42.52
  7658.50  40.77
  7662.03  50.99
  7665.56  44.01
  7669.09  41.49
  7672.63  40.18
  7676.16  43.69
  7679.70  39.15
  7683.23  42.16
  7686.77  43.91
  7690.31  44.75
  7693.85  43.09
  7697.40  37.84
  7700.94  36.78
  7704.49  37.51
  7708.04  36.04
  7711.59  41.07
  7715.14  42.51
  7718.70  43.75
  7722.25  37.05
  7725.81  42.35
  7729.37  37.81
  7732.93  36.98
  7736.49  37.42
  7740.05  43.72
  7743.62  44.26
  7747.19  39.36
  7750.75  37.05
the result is -2.9 A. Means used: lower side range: 39.8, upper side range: 37.9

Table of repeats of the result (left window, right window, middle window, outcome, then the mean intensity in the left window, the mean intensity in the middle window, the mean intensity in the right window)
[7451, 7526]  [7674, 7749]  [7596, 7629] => 0.6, 38.5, 38.9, 40.5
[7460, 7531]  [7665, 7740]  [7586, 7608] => 0.6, 38.6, 38.4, 40.5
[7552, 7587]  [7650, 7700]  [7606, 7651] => 3.8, 40.2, 37.8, 42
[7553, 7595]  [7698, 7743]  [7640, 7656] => 1.0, 39.9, 37.2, 39.5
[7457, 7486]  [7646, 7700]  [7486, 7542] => 3.6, 40.6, 38.1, 41.5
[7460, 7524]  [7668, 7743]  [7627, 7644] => 1.0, 38.6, 37.4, 40.5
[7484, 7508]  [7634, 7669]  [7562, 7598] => -0.2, 37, 39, 40.4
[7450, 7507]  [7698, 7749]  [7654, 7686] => -2.6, 39.3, 42.8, 39.7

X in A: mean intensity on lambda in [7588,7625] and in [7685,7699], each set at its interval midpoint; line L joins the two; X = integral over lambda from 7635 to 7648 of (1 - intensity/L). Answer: 0.6 A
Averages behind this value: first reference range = 38.2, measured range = 38.3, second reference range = 42.4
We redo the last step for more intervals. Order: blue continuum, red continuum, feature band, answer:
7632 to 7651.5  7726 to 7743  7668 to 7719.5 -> -2.8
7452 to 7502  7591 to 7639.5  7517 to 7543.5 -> -0.2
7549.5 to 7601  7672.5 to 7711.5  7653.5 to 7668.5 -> -1.5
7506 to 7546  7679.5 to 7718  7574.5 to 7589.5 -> 0.1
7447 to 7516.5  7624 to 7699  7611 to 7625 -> 1.1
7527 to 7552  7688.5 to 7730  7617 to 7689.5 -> -0.3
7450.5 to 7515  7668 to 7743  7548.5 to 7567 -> -0.7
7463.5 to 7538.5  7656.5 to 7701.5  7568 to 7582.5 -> 0.3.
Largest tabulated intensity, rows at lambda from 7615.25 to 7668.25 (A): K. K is 50.99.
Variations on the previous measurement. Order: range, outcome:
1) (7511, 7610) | 44.55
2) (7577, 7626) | 44.29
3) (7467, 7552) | 49.27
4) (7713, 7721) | 43.75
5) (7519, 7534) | 41.82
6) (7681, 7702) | 44.75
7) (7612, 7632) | 44.16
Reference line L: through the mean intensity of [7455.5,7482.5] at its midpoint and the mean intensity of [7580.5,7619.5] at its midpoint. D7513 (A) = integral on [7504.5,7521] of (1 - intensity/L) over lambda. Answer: 1.7 A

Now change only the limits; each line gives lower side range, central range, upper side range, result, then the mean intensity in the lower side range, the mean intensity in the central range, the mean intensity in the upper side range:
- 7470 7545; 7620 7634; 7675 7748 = 0.1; 39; 39.5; 40.5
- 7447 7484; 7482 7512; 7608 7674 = 2.8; 40.7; 36.6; 39.4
